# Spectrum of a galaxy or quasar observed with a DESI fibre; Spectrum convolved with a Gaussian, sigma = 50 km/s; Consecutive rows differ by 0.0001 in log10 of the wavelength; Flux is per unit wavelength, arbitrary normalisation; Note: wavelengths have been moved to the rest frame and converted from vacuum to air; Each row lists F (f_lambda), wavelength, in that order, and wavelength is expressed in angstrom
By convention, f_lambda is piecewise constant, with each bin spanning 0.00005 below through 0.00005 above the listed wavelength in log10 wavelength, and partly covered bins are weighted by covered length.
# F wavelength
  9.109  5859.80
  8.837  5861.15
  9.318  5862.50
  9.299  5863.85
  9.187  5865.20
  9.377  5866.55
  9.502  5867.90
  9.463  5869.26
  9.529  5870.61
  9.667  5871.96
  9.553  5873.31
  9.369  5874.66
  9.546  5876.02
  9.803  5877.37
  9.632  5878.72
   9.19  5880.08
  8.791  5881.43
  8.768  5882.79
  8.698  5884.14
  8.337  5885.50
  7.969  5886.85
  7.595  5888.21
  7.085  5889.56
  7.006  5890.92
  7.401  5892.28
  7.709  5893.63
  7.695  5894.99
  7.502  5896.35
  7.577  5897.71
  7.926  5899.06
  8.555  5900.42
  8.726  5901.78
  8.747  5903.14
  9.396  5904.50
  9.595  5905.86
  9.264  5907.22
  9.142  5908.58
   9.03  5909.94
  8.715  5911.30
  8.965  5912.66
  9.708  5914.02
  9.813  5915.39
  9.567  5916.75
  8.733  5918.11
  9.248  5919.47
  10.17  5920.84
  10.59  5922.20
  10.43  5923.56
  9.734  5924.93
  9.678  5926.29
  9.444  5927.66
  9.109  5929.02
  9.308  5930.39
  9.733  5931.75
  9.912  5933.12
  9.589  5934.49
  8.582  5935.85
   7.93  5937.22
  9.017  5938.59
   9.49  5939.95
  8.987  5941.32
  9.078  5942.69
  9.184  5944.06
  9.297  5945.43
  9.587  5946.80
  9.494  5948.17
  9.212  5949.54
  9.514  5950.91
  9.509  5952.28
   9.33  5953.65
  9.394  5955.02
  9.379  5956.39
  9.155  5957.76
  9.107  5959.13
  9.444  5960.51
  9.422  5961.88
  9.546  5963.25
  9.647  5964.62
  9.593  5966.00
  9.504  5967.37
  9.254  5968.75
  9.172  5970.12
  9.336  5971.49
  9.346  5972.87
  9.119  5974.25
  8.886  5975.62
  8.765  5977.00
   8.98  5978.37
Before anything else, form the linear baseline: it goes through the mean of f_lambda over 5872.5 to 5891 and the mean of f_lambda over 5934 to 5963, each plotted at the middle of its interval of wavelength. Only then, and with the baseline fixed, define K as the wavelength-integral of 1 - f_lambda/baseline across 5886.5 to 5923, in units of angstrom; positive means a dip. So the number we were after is 1.02 angstrom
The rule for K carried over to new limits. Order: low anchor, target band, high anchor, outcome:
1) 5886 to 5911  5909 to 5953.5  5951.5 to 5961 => -2.7 angstrom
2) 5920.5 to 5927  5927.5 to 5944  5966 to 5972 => 1.2 angstrom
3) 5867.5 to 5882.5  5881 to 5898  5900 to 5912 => 2.6 angstrom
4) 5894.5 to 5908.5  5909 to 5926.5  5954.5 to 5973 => -1.6 angstrom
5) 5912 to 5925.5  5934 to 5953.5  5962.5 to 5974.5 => 0.8 angstrom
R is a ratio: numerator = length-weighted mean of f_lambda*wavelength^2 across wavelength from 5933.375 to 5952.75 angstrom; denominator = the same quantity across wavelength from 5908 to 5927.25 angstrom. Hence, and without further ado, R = 1.0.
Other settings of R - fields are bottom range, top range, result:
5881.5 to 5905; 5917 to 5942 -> 1.19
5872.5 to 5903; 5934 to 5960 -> 1.12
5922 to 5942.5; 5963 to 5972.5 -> 1.02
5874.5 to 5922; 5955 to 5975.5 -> 1.10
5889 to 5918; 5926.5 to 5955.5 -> 1.10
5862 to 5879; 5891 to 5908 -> 0.88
